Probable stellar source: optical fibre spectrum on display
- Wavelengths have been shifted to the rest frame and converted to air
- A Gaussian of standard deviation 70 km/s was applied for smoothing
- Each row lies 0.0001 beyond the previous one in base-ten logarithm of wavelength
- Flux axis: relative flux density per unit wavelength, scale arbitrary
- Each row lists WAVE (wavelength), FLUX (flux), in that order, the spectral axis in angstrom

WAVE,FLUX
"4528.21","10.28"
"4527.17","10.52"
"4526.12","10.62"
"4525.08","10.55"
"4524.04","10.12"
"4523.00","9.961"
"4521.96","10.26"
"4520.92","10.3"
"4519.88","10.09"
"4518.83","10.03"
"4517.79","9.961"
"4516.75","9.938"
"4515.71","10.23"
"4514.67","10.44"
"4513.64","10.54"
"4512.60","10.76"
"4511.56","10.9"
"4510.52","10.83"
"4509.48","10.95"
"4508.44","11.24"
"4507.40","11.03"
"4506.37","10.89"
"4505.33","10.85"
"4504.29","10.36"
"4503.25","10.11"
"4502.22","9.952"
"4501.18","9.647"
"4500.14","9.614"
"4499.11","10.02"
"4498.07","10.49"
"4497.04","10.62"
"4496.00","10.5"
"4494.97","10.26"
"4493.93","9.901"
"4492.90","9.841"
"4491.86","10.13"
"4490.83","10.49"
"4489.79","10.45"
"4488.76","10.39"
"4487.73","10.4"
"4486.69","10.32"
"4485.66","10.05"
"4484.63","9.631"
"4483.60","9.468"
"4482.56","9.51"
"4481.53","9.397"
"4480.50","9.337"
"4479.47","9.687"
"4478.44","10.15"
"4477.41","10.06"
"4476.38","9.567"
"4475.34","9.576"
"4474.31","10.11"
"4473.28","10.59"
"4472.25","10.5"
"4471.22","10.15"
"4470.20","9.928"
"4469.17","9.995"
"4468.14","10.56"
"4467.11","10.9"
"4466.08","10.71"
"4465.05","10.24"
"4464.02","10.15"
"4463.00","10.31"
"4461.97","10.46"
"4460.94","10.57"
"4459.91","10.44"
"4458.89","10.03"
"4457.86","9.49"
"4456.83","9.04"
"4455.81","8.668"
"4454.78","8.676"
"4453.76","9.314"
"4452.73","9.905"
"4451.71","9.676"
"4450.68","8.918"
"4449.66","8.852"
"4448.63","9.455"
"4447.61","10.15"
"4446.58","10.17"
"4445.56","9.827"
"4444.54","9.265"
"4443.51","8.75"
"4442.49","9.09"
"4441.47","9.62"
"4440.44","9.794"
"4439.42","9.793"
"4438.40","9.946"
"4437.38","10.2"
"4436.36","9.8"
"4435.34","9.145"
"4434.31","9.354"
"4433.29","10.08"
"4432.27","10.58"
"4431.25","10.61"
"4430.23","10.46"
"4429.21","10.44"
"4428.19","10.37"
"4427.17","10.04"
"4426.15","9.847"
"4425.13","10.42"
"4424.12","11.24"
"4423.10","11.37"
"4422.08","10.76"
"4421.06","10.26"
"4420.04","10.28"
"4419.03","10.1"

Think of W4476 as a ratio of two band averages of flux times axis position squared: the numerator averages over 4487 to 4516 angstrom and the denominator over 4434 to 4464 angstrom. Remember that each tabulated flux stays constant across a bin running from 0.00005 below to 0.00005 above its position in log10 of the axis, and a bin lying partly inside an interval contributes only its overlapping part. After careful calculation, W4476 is 1.1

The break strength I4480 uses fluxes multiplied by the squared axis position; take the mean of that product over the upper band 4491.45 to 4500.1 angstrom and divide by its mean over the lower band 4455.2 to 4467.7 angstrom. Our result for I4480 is 1.03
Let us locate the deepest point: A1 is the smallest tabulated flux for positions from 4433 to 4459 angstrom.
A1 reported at 8.668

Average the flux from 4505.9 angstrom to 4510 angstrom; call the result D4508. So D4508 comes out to 11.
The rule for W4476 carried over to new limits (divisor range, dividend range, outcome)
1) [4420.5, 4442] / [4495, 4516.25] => 1.06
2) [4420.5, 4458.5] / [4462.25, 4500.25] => 1.05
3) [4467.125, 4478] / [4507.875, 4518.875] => 1.06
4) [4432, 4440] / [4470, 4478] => 1.04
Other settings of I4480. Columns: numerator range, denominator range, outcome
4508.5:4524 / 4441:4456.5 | 1.14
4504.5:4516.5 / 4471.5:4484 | 1.11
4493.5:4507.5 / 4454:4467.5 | 1.05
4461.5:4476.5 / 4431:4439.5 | 1.05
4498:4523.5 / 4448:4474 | 1.07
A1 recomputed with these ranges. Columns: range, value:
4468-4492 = 9.337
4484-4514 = 9.614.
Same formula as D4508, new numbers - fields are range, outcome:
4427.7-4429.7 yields 10.4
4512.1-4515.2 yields 10.6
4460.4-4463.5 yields 10.4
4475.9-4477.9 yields 9.82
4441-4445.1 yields 9.19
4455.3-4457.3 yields 8.88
